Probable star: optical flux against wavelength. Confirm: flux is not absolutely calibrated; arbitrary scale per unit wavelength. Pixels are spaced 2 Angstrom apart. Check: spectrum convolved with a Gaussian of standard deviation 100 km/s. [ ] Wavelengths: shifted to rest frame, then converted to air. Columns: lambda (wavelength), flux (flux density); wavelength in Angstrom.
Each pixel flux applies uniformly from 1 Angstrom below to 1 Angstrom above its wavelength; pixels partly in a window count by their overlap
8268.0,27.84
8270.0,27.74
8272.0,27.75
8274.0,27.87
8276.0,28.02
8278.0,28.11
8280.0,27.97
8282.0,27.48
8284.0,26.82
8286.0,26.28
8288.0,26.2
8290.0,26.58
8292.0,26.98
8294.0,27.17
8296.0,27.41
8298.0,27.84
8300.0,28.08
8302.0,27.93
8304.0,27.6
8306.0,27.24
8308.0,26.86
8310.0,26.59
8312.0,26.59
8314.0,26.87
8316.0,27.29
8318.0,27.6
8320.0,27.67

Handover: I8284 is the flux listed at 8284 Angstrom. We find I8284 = 26.82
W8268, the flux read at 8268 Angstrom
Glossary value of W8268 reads 27.84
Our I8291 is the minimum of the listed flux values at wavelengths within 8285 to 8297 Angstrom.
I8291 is 26.2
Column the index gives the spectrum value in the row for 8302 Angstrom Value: 27.93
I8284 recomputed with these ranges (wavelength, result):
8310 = 26.59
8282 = 27.48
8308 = 26.86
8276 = 28.02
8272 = 27.75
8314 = 26.87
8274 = 27.87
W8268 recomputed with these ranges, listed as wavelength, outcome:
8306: 27.24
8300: 28.08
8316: 27.29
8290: 26.58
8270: 27.74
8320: 27.67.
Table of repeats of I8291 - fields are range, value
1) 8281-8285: 26.82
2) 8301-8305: 27.6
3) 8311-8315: 26.59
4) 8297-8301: 27.84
